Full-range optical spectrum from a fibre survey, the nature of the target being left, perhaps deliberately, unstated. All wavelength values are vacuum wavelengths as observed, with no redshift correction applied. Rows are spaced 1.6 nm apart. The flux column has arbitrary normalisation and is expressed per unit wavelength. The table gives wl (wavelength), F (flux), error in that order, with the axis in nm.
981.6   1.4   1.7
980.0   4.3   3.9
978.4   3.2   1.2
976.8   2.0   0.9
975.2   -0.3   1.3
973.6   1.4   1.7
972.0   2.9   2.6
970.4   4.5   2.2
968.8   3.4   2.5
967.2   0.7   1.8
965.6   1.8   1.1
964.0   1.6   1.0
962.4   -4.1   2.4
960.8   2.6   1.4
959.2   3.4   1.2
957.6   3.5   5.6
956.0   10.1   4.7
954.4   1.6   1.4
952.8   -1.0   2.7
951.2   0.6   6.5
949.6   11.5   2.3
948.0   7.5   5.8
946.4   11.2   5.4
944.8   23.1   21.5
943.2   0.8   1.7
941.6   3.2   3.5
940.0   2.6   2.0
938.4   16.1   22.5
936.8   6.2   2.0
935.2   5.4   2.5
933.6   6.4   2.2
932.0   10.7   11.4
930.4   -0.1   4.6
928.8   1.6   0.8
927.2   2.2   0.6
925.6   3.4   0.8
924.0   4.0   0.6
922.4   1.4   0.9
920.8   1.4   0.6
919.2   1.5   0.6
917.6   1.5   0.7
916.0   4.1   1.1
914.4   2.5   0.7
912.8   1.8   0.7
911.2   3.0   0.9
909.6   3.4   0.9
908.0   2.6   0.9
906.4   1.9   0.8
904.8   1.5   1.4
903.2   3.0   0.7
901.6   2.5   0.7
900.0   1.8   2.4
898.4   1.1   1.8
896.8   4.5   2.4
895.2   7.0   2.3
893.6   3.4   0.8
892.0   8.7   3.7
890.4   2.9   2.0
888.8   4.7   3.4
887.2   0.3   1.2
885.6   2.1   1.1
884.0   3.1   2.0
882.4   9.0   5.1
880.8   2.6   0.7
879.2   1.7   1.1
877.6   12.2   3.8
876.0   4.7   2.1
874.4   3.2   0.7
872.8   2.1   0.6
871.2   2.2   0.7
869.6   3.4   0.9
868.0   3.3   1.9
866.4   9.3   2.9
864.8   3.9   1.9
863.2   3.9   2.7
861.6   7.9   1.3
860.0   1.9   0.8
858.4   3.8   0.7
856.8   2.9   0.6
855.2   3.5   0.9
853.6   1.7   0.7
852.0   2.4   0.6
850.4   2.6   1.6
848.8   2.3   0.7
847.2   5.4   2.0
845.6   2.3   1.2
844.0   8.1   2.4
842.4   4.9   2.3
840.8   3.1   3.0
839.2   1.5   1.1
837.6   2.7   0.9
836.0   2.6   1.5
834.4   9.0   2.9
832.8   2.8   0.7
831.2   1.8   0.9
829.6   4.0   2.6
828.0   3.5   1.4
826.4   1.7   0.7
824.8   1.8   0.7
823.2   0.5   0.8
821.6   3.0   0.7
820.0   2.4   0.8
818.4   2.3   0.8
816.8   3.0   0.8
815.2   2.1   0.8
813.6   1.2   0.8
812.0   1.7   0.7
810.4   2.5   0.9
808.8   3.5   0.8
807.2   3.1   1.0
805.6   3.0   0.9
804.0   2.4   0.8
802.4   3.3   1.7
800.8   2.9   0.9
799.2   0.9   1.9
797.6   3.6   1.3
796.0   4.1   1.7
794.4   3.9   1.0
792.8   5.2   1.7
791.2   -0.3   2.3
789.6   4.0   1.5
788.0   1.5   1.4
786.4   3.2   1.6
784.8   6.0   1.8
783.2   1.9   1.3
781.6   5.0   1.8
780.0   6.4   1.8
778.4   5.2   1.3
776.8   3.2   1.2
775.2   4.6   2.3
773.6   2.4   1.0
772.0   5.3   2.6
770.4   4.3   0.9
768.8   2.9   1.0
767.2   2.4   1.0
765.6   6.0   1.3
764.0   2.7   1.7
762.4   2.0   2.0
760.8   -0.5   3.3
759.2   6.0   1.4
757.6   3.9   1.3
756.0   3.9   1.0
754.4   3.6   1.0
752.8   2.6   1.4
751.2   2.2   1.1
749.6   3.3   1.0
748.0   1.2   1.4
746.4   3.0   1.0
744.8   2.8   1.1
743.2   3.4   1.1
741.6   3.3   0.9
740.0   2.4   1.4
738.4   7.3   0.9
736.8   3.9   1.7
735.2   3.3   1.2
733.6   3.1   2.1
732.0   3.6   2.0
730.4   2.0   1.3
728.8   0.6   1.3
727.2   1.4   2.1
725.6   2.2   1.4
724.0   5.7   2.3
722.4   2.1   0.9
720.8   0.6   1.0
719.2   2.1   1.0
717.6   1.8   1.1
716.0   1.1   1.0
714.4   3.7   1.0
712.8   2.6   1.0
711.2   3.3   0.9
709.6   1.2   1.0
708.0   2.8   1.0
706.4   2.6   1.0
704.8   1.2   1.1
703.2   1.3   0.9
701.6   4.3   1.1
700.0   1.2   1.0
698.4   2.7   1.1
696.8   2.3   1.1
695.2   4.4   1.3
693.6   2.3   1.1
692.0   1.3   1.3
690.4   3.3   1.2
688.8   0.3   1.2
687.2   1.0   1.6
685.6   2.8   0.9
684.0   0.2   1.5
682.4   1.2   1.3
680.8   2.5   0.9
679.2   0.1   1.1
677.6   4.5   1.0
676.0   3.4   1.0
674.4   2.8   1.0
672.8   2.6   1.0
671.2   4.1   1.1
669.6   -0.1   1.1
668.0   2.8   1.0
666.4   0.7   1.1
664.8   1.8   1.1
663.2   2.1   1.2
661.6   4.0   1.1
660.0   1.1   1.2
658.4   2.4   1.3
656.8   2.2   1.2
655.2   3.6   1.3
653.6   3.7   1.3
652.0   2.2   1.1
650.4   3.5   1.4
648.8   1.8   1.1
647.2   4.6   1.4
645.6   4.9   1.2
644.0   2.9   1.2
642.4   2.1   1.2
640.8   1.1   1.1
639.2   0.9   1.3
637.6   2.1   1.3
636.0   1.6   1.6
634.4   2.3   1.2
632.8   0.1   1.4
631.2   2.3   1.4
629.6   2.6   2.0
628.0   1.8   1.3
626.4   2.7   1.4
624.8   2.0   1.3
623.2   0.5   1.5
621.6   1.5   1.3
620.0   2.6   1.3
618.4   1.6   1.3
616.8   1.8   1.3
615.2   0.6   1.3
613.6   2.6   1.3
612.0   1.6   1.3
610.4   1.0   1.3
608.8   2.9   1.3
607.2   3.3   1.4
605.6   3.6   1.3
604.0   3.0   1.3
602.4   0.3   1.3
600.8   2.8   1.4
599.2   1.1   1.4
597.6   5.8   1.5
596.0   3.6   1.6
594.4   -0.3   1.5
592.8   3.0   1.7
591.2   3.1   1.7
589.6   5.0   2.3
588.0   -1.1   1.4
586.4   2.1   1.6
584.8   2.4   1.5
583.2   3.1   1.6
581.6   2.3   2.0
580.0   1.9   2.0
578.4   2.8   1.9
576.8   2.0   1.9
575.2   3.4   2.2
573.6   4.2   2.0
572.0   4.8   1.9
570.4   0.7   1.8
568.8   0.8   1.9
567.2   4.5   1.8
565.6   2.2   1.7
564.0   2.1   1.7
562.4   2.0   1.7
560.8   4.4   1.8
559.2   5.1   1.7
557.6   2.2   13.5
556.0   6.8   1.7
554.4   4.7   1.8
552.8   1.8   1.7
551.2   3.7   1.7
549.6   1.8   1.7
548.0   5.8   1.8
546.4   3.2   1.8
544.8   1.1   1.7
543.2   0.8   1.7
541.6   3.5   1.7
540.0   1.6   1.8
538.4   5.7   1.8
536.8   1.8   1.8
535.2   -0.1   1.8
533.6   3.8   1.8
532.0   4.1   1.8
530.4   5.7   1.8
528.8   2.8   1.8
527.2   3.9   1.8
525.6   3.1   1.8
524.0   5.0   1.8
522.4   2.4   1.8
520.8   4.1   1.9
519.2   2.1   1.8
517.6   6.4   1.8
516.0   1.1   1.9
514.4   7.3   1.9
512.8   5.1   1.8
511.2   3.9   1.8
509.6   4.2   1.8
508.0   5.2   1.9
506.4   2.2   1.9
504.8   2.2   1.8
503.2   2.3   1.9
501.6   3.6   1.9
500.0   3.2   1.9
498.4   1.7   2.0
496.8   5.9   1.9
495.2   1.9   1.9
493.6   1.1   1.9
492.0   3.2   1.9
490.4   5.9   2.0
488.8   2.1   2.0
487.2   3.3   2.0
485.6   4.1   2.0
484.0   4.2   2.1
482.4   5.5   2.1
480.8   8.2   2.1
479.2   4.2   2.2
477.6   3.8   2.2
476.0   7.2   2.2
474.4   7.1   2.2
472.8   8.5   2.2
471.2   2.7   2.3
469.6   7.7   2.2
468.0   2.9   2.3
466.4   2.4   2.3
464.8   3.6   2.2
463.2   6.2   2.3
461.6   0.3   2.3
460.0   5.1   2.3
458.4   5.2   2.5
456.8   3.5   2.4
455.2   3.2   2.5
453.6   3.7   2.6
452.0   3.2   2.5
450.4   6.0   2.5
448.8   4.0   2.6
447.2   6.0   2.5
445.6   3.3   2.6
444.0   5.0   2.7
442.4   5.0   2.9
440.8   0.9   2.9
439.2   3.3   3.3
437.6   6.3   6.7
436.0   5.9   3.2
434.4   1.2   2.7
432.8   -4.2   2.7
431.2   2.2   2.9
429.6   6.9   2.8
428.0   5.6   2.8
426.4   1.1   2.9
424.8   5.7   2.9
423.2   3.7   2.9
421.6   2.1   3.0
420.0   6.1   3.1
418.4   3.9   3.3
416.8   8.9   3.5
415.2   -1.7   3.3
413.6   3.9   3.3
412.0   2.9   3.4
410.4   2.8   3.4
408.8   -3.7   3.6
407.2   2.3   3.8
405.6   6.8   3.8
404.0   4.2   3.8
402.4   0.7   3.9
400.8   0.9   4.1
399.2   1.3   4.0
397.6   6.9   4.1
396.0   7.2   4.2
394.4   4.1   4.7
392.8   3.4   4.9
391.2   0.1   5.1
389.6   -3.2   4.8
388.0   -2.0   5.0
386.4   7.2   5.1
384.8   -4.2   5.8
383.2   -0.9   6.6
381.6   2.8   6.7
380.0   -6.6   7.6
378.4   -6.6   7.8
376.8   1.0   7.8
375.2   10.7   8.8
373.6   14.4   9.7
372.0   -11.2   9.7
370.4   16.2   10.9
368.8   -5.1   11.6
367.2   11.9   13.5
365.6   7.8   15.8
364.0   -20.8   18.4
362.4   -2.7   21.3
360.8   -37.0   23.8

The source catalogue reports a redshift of 0.124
